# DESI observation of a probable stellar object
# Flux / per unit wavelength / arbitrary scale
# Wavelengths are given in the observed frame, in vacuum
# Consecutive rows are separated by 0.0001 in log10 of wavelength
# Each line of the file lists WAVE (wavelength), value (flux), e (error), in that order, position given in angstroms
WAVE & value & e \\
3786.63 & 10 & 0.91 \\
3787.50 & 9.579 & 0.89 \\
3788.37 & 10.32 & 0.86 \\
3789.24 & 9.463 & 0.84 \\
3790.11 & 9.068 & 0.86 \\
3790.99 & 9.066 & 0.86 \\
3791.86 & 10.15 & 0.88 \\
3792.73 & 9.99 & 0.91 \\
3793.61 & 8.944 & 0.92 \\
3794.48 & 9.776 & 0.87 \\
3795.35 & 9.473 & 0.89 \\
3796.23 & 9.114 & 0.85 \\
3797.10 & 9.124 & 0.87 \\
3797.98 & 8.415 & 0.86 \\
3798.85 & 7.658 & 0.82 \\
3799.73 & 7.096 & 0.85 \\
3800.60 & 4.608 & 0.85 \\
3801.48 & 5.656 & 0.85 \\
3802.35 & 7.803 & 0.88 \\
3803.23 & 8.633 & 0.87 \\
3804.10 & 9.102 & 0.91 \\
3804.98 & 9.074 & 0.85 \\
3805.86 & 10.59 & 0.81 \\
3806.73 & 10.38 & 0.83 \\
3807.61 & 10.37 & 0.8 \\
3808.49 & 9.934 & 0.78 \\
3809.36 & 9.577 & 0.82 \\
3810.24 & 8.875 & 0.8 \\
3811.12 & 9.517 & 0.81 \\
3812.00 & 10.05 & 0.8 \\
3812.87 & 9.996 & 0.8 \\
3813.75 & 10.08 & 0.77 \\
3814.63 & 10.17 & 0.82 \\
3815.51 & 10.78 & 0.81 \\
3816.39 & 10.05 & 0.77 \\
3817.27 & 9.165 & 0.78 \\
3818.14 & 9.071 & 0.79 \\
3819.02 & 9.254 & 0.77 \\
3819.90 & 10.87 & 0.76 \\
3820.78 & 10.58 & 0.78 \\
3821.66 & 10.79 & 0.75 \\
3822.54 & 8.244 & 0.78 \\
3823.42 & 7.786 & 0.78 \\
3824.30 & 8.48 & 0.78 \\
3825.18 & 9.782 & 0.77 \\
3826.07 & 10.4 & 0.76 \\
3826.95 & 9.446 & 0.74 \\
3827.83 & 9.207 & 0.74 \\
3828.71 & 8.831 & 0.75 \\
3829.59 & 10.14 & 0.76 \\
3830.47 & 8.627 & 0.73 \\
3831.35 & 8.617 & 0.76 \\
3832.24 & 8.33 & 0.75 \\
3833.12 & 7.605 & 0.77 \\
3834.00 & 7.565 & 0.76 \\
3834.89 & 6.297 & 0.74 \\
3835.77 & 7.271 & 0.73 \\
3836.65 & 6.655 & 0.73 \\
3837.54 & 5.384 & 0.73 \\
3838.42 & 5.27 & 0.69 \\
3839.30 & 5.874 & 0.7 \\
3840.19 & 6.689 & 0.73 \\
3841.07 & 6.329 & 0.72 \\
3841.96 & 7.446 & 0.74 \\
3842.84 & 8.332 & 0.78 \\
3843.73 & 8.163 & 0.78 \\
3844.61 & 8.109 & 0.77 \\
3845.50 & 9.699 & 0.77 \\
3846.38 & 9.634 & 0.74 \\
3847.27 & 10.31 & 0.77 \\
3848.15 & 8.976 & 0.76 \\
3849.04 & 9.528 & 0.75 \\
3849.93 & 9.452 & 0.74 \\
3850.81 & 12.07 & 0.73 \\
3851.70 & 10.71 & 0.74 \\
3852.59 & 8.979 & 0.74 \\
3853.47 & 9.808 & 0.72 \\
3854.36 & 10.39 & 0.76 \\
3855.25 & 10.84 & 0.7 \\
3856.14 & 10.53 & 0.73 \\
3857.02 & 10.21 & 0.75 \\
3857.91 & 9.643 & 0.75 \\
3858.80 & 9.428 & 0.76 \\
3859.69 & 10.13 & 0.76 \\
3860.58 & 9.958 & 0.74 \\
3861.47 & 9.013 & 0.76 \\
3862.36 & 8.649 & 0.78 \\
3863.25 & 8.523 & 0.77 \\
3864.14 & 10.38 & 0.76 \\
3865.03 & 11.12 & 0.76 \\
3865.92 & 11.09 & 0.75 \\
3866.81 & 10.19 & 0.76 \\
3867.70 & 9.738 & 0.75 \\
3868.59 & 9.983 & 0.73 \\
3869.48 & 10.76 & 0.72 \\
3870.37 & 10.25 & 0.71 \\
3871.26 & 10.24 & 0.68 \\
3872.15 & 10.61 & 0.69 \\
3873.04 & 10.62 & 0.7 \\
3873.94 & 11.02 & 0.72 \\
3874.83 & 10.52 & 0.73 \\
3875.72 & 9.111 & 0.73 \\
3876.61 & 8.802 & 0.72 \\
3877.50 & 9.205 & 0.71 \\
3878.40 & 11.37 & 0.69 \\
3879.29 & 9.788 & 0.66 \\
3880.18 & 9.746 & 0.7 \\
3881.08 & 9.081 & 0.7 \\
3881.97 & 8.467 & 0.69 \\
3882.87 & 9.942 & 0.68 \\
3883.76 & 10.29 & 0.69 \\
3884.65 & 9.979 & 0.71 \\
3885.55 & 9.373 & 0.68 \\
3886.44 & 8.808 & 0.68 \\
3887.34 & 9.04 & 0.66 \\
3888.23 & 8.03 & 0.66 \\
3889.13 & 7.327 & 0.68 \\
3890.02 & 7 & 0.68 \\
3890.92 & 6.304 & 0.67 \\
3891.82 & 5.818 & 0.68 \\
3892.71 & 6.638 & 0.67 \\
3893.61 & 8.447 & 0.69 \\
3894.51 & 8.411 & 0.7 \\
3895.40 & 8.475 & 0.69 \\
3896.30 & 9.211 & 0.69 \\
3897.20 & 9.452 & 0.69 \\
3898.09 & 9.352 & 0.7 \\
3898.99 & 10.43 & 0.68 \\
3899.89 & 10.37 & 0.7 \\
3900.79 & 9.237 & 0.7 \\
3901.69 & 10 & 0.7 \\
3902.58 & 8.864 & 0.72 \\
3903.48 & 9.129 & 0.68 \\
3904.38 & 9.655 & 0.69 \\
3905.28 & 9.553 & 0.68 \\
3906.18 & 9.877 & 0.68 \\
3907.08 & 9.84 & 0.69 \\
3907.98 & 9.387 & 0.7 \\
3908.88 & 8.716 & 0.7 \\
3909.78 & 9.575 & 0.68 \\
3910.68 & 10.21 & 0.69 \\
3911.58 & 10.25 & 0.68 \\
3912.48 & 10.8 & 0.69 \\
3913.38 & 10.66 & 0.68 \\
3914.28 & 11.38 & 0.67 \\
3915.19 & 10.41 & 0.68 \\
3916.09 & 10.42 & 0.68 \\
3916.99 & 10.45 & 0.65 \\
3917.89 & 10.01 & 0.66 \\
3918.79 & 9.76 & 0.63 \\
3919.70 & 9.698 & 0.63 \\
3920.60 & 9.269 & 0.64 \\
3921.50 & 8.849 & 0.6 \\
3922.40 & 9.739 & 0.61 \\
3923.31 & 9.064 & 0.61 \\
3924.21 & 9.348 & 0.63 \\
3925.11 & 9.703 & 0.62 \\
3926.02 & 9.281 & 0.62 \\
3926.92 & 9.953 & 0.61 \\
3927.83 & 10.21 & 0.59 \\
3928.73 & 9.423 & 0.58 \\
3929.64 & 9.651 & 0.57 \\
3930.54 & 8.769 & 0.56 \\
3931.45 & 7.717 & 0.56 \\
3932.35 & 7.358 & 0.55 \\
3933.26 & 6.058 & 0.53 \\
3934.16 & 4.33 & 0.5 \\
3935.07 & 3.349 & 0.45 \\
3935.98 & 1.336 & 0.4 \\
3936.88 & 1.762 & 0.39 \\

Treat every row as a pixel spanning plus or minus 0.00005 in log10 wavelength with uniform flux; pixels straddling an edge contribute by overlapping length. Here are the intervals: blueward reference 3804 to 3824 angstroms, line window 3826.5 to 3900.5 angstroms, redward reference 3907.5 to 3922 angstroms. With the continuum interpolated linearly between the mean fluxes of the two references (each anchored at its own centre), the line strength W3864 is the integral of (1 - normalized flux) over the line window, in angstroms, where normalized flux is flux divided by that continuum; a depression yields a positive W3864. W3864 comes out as 6.1 angstroms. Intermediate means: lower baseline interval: 9.75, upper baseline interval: 9.99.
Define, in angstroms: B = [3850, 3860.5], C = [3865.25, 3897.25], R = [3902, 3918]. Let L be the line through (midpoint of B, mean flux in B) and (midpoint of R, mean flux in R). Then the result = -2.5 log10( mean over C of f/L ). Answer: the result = 0.09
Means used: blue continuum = 10.2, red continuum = 9.96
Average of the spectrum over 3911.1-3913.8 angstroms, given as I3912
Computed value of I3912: 10.6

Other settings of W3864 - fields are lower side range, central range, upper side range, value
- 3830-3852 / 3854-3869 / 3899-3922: -2.4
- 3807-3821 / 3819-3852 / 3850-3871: 4.6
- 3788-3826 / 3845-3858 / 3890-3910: -1.4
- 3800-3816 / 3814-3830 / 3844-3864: -0.5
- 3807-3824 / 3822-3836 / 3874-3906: 1.5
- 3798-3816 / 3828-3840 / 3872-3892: 2.1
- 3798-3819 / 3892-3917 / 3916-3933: -0.7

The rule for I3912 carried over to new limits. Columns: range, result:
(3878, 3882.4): 9.69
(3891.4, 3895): 7.37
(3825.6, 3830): 9.59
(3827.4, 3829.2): 9.07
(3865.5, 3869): 10.3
